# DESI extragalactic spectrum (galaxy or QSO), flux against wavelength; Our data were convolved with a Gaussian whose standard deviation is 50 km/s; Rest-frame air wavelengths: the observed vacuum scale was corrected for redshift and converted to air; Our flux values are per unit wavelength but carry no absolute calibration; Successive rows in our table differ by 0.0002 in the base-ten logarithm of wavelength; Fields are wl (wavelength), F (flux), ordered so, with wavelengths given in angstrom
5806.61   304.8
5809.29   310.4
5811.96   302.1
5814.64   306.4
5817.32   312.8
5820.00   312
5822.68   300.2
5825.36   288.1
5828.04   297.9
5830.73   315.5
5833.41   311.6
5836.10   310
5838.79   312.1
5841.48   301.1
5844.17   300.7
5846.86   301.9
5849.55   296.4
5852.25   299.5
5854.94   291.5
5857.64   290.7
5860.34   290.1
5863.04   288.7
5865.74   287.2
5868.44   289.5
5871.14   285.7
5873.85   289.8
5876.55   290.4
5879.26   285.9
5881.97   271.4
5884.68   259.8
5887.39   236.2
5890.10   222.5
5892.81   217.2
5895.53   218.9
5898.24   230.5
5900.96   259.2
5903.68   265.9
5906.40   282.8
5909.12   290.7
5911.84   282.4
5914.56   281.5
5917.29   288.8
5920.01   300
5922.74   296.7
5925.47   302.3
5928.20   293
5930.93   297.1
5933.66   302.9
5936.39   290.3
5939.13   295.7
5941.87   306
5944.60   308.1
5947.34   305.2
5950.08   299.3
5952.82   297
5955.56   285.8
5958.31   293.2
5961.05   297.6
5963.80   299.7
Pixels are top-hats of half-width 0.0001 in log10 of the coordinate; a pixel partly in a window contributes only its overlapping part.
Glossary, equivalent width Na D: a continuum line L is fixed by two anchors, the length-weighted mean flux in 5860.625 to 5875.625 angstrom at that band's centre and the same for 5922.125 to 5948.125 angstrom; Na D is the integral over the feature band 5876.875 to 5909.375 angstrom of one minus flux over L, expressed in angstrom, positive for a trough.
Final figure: 4.37 angstrom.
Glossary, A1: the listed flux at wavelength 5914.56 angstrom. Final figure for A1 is 281.5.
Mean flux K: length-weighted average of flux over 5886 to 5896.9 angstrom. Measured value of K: 224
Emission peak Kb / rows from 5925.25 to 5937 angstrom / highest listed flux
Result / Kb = 302.9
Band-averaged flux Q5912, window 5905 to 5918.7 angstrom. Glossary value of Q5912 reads 285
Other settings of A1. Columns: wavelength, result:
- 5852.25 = 299.5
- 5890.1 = 222.5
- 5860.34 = 290.1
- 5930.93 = 297.1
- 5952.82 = 297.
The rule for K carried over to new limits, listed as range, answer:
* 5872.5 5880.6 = 289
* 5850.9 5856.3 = 295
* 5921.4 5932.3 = 297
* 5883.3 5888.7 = 248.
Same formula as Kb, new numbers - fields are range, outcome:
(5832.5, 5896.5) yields 312.1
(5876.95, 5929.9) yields 302.3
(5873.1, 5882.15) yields 290.4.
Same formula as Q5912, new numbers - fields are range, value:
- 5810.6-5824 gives 307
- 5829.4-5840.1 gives 312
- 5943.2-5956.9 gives 299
